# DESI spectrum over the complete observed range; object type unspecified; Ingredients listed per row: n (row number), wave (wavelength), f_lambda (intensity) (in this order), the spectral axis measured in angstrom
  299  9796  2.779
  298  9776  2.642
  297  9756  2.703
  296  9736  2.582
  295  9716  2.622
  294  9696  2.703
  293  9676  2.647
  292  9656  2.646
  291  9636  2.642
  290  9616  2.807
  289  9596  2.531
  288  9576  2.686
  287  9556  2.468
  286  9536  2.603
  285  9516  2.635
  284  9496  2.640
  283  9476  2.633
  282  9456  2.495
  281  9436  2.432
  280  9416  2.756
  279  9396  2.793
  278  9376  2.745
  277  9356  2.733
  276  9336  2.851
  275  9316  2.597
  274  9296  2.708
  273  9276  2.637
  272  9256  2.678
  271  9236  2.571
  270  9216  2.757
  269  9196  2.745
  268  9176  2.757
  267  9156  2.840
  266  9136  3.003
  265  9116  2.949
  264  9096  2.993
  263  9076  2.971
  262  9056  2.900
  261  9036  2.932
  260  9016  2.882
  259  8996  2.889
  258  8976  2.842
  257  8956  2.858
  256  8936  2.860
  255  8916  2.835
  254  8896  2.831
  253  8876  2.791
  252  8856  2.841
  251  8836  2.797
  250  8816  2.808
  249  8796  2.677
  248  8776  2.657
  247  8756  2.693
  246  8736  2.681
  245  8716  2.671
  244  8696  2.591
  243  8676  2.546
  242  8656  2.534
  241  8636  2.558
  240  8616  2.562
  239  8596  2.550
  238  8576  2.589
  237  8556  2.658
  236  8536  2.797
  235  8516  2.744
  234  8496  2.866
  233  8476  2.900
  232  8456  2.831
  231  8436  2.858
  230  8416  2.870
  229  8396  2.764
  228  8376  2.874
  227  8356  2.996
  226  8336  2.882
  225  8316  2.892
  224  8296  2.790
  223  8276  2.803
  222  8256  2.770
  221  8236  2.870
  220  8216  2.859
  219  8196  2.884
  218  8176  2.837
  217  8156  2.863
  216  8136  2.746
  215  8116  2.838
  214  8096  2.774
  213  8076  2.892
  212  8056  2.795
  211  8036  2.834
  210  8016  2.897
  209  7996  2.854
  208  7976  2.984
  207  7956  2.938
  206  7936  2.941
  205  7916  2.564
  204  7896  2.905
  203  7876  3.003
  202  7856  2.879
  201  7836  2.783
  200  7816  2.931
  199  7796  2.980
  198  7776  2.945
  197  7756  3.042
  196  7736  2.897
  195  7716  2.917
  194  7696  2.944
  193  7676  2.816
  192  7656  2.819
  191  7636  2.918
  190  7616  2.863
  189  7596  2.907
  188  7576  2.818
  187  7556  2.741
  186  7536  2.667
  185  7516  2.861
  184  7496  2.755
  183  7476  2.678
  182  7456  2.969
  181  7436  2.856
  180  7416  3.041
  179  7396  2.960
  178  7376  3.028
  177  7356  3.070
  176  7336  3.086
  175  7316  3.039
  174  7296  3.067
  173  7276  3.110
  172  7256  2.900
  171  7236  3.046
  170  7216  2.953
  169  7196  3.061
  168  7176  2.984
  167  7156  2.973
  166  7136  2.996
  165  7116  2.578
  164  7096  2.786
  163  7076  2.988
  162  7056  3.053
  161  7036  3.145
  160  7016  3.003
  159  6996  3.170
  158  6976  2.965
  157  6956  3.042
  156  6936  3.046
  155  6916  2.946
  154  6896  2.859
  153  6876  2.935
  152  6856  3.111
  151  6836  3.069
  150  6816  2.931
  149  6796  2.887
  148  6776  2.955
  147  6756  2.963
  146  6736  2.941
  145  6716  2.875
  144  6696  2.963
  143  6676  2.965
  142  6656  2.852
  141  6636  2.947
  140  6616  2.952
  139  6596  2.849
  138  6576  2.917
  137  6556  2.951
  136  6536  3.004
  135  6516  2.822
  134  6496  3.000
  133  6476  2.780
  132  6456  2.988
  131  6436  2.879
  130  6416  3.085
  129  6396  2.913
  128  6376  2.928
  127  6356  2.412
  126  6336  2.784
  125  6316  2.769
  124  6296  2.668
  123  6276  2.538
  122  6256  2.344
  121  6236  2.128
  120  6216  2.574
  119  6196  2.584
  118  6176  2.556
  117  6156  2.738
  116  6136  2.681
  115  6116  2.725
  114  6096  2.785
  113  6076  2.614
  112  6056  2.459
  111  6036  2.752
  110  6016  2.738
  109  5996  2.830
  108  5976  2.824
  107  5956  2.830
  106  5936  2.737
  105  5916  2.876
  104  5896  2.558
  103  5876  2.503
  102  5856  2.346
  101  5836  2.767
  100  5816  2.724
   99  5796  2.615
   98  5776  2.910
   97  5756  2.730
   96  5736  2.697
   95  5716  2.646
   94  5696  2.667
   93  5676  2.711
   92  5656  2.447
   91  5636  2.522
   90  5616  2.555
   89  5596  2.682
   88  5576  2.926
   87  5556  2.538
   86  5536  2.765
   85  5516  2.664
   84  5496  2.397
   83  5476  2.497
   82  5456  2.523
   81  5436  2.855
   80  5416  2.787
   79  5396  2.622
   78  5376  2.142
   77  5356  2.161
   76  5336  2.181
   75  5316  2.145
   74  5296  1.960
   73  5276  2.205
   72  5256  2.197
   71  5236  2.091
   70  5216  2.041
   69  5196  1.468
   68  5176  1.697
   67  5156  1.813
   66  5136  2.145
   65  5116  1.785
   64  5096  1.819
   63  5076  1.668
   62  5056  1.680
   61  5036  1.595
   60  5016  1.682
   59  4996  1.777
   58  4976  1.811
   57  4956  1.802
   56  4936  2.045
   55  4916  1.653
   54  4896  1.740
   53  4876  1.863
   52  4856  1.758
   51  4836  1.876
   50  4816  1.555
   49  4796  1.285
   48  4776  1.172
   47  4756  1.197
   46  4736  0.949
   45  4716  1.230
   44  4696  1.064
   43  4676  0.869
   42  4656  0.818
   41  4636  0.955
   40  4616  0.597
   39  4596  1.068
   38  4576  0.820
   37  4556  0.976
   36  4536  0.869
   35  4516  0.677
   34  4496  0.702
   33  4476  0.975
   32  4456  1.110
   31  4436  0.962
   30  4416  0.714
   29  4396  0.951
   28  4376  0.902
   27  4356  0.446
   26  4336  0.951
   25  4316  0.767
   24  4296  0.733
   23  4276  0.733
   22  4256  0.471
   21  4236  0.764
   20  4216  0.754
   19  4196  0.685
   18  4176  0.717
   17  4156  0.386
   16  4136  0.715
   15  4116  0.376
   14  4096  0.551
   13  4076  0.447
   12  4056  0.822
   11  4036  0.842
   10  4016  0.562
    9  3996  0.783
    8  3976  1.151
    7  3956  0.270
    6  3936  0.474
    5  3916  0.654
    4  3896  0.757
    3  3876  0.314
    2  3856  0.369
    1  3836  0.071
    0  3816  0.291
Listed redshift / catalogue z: 0.206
